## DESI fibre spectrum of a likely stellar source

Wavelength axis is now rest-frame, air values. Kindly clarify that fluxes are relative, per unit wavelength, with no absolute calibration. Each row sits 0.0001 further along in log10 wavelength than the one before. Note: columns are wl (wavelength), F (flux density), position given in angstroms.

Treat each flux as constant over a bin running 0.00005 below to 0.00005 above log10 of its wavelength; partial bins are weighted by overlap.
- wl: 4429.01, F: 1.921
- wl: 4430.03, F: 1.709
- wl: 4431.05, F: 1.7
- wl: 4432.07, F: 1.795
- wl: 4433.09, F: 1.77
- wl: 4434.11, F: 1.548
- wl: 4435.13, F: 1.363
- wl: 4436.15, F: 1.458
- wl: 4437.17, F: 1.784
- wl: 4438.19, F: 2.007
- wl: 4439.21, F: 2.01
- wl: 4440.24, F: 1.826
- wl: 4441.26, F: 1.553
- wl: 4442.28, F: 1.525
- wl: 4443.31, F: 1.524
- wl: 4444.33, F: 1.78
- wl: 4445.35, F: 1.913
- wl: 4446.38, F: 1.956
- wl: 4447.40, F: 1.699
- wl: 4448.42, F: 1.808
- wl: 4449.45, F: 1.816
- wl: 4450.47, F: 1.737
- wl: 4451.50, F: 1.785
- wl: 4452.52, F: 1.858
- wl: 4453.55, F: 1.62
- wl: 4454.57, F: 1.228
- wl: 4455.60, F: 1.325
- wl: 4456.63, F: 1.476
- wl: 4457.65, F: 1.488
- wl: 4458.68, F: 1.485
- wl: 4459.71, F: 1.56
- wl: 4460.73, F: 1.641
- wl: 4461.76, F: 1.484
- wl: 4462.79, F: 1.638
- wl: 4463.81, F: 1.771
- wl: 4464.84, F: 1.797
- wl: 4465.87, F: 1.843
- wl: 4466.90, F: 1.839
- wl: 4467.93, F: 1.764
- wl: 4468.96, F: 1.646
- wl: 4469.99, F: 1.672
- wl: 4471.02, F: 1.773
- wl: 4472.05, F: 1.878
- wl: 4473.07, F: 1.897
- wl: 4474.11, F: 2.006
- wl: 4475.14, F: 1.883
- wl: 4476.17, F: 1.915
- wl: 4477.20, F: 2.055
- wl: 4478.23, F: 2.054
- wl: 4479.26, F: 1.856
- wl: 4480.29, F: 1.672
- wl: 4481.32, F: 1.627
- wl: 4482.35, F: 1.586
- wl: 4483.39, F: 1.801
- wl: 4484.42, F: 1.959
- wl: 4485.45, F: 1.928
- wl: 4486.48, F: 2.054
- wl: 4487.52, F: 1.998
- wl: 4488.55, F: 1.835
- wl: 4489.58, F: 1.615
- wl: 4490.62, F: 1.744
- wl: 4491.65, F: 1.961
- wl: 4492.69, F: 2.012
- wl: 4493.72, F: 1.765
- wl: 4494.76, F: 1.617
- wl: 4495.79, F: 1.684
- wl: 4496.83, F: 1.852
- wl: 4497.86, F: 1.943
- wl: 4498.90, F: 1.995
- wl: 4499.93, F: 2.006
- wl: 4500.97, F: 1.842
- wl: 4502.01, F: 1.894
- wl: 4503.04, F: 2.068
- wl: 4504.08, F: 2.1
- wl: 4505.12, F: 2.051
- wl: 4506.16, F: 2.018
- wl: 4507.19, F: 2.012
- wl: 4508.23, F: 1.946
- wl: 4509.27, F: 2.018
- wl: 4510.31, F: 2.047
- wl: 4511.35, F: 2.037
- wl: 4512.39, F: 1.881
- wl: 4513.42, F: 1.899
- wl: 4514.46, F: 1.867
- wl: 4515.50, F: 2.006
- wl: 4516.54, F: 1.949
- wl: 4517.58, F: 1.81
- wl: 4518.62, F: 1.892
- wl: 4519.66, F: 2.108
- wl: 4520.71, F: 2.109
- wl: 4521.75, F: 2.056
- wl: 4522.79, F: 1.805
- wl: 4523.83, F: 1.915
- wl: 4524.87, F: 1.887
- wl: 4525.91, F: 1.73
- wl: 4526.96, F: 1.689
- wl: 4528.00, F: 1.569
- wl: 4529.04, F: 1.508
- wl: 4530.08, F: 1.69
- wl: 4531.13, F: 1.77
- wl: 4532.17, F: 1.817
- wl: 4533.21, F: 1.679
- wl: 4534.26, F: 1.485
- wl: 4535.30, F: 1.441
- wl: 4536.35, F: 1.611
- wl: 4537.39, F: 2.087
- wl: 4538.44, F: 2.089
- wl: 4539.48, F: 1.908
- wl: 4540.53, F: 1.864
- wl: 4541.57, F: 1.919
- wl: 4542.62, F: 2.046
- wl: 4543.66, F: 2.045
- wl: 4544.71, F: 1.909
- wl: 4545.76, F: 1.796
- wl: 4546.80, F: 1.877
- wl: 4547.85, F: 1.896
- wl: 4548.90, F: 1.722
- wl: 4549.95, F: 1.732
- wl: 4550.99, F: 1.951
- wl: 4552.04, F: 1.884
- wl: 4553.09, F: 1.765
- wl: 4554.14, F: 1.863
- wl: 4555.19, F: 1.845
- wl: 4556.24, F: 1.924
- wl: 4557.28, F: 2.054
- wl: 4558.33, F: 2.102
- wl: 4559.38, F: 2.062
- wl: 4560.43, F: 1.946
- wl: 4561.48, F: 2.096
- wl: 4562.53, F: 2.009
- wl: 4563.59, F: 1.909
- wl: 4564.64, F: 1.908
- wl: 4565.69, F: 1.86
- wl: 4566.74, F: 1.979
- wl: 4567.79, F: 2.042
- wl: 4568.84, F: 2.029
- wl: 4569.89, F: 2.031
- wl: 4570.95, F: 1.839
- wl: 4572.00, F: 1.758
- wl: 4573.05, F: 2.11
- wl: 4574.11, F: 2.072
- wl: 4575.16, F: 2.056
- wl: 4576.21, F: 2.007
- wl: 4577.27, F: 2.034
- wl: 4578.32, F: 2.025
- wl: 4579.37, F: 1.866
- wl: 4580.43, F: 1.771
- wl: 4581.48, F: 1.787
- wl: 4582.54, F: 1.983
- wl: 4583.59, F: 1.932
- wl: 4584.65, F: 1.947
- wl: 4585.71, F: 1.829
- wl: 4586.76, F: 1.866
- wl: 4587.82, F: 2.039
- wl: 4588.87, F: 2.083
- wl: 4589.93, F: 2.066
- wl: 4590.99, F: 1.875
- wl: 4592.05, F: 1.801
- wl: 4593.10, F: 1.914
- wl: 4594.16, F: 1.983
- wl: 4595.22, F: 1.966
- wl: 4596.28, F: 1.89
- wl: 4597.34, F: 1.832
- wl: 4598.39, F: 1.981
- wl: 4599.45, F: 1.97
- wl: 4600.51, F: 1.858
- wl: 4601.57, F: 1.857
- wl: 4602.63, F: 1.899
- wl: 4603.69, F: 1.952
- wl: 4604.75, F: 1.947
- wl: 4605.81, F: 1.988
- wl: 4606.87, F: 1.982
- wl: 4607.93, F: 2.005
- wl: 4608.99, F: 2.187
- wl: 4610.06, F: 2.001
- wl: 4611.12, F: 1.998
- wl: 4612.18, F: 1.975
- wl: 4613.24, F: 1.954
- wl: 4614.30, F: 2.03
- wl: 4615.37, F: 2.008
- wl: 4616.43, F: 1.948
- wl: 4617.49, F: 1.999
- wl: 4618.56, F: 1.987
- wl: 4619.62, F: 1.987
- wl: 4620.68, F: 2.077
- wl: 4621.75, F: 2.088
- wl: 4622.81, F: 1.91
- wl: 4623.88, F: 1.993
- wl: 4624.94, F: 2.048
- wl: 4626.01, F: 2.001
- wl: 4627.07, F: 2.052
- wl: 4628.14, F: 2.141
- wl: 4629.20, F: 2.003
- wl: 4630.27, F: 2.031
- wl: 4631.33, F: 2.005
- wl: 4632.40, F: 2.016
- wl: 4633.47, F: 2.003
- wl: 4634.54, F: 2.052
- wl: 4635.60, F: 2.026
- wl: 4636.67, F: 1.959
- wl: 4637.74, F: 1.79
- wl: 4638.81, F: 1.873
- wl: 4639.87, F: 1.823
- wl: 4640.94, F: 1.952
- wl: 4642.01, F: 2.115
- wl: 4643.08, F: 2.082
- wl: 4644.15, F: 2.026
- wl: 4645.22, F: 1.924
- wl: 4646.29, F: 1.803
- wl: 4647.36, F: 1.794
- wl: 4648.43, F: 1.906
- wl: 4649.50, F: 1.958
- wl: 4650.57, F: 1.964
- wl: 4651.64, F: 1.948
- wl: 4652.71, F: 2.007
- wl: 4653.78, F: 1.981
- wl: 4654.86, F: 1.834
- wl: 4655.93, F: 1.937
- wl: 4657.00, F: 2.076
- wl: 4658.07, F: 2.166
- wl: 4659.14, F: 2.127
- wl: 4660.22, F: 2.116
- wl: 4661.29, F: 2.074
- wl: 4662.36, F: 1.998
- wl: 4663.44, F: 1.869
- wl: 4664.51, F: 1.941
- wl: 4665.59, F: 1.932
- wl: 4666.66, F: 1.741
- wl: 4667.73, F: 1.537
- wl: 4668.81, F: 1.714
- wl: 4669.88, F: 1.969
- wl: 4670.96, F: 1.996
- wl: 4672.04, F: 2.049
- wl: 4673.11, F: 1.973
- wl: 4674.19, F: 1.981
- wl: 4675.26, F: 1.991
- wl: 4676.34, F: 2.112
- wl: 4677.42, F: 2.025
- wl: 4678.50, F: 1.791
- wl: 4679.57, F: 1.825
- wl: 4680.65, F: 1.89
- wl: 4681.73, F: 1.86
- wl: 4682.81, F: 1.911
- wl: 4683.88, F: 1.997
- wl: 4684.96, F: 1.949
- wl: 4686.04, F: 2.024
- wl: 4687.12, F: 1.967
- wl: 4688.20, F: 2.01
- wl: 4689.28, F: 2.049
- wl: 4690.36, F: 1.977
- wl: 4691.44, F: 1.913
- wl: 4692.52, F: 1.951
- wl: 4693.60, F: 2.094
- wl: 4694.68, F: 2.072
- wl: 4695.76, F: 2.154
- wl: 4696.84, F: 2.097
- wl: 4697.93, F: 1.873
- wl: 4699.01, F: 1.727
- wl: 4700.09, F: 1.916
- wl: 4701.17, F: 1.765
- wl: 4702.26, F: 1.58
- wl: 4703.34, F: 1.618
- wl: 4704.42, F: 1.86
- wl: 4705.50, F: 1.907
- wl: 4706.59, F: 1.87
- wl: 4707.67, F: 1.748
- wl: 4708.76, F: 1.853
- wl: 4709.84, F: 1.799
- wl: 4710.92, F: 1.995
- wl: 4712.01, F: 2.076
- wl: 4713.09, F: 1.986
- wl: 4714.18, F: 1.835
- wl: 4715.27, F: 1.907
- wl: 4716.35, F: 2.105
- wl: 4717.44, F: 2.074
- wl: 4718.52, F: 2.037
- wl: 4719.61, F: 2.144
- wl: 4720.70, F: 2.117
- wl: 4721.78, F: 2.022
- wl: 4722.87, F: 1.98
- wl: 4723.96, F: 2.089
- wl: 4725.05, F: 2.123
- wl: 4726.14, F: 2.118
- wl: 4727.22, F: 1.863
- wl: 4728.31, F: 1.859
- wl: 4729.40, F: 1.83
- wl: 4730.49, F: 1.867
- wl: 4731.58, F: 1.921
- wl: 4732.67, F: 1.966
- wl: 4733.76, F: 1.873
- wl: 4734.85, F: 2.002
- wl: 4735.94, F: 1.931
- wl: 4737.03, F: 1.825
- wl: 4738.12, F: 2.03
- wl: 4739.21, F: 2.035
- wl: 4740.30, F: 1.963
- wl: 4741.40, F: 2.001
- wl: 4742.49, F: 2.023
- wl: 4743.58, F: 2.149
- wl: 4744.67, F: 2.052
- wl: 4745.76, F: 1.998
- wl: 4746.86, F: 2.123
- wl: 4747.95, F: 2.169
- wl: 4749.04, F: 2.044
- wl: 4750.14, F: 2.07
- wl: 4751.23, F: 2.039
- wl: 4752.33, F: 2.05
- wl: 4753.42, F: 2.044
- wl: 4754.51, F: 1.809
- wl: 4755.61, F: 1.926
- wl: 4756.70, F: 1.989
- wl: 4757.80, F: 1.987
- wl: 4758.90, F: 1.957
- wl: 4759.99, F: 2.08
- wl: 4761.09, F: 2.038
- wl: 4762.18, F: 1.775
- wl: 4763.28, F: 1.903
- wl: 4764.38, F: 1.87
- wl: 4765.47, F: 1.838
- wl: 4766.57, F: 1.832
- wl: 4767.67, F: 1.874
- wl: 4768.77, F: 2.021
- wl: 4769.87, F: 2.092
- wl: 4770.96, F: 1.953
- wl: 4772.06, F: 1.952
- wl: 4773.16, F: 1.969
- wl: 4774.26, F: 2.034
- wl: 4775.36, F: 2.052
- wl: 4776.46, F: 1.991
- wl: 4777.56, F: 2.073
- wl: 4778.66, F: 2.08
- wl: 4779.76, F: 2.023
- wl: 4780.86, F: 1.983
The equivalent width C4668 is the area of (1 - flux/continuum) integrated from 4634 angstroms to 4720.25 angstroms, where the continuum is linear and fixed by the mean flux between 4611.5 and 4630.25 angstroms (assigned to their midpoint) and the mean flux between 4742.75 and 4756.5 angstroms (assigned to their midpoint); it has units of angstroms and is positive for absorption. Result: 3.5 angstroms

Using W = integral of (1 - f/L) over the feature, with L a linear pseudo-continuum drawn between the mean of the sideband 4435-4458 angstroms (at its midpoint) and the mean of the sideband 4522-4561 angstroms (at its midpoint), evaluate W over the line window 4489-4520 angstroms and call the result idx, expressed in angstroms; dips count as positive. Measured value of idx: -2.5 angstroms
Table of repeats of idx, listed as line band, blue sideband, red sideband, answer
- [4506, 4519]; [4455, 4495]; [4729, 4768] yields -1.1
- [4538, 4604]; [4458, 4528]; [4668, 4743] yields -1.5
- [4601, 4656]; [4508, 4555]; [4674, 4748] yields -1.9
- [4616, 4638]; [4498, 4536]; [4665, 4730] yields -1.1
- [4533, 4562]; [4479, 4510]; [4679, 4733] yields 0.3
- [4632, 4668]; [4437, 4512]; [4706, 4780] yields -0.6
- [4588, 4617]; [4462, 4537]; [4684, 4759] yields -0.9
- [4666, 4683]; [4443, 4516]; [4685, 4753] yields 0.4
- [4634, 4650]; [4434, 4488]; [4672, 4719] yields -0.4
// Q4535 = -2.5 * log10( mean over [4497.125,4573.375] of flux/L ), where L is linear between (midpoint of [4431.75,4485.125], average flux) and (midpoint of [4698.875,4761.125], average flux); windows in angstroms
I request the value -0.065 mag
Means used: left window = 1.73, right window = 1.96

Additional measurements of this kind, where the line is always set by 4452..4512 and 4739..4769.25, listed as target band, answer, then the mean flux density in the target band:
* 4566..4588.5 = -0.04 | 1.95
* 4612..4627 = -0.06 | 2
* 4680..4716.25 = 0.02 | 1.92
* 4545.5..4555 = 0.01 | 1.83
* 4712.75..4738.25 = -0.01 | 1.98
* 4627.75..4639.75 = -0.04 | 1.98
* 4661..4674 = 0.02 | 1.9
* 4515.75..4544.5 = 0.01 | 1.83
